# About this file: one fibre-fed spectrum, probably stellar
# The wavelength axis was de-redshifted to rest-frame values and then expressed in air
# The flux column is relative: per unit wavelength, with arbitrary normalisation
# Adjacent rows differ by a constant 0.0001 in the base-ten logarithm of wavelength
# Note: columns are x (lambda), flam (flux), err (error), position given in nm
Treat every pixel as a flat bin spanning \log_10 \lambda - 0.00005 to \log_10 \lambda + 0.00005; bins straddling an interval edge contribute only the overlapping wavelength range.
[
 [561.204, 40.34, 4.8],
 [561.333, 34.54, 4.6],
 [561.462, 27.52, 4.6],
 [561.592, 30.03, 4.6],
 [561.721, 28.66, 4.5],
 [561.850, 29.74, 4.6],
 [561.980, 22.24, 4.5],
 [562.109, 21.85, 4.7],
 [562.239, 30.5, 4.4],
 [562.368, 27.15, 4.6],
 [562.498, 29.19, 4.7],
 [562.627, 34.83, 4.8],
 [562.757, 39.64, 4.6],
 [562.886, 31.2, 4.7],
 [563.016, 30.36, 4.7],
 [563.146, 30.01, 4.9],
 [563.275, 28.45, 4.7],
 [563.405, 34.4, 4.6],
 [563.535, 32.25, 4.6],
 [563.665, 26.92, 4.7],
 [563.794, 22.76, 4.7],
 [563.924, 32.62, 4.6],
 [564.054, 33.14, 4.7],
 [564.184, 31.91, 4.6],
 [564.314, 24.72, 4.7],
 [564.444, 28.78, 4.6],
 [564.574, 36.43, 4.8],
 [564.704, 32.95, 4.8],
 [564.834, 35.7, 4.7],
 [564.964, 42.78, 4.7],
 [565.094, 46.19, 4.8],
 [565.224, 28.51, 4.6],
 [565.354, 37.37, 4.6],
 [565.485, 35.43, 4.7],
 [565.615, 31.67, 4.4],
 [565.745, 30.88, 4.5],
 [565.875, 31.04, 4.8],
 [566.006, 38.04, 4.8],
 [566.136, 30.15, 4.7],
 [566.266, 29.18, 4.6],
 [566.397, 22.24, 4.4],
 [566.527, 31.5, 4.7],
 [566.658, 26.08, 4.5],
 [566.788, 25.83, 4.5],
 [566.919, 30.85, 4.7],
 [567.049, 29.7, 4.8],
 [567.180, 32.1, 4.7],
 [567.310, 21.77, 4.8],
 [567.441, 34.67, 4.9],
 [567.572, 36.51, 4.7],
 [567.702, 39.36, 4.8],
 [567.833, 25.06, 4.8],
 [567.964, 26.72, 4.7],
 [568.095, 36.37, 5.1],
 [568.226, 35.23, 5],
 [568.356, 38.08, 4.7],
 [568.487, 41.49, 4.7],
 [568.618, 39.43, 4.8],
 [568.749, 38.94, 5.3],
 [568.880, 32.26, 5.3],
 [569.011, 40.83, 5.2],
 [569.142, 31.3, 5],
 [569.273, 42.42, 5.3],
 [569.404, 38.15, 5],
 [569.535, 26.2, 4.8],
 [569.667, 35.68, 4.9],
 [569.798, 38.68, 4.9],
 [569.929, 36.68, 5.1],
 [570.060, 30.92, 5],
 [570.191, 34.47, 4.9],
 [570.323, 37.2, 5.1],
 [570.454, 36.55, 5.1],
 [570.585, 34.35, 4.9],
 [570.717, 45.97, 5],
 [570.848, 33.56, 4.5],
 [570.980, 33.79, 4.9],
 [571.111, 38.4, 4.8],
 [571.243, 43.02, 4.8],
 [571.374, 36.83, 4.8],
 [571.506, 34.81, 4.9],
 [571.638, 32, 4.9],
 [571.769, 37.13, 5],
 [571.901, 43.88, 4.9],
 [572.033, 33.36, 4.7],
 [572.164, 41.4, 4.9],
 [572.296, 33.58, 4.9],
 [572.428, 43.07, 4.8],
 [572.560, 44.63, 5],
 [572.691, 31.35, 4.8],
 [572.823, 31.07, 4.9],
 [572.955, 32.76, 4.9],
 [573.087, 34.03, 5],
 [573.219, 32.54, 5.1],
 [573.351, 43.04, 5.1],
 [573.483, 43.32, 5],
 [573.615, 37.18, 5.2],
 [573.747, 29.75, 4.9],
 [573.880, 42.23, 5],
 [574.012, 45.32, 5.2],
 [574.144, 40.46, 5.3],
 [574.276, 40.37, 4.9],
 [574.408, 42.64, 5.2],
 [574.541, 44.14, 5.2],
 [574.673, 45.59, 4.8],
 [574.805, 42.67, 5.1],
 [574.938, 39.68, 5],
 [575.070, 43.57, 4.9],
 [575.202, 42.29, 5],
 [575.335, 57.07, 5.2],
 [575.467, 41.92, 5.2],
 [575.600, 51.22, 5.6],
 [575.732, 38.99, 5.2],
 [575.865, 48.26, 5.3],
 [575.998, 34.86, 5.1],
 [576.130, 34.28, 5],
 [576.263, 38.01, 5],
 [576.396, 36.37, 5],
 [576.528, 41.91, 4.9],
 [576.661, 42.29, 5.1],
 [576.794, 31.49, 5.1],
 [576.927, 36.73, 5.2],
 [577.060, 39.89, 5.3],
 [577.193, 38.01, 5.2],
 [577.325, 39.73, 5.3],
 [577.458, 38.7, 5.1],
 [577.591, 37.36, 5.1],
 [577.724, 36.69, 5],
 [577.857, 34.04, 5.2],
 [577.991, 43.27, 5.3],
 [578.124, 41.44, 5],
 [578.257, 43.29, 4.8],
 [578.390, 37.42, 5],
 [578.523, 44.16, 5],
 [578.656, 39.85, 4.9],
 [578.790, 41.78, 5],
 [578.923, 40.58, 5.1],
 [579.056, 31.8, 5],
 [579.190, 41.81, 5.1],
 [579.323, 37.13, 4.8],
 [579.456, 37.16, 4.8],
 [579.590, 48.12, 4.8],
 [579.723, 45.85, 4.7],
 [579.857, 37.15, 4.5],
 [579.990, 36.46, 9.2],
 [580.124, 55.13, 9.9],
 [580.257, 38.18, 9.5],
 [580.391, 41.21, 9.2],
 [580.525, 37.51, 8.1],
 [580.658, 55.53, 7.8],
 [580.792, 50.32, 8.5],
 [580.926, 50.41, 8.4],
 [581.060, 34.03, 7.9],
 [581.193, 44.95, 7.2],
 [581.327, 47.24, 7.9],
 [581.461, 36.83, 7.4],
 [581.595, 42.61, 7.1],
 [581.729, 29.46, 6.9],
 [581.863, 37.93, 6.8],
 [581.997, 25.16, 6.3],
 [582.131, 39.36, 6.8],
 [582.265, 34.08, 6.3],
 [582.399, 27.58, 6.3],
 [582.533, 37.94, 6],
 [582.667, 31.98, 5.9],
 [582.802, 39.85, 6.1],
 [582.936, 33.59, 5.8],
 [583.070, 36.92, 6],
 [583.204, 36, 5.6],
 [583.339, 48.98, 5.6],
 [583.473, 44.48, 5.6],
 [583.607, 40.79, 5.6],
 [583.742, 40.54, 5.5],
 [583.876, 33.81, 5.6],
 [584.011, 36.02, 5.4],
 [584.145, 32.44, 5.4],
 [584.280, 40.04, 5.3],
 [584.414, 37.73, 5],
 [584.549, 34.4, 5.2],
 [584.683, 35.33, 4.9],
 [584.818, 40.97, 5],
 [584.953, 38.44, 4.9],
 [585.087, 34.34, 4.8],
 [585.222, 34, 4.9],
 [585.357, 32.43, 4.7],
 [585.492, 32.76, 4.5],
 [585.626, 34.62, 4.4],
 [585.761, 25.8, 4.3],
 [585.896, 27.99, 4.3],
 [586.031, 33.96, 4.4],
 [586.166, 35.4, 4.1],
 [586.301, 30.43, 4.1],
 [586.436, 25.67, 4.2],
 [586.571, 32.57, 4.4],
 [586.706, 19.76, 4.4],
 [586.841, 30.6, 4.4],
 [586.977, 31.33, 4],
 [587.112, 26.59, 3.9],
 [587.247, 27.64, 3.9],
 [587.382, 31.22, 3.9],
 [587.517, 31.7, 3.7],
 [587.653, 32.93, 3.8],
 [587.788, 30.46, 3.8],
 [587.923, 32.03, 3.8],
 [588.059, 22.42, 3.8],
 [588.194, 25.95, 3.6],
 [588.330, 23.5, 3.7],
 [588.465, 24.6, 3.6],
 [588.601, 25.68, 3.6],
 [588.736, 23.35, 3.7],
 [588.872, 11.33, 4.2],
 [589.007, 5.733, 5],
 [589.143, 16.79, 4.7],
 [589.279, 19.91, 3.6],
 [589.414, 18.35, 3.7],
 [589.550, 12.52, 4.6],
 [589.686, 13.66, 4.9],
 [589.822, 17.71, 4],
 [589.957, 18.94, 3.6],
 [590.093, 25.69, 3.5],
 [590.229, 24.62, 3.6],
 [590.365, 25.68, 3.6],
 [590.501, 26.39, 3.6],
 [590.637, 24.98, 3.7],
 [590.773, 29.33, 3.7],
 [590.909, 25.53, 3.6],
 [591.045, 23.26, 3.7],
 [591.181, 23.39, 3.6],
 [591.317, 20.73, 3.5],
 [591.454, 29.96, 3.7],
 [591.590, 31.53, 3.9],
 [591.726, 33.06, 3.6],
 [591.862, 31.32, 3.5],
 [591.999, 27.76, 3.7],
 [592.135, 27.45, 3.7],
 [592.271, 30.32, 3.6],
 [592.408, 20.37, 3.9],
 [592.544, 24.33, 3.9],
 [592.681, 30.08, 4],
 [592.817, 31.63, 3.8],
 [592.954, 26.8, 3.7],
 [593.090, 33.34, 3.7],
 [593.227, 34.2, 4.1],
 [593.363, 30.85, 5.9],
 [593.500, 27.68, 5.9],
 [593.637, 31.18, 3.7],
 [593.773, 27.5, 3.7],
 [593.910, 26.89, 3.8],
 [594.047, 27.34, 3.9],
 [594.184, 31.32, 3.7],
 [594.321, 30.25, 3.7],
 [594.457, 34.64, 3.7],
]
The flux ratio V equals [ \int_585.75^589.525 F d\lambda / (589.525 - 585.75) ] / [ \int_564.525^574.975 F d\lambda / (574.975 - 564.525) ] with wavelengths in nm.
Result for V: 0.7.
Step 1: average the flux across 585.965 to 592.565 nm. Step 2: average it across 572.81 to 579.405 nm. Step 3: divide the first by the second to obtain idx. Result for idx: 0.63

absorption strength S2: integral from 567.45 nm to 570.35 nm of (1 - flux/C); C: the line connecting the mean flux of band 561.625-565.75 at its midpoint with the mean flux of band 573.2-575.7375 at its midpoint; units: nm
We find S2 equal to 0.10 nm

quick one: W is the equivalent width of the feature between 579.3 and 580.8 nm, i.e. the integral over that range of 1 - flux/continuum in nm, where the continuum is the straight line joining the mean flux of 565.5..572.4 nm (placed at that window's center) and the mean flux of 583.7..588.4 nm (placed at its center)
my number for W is -0.481 nm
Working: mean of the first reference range 34.4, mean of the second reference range 31.8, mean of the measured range 43.2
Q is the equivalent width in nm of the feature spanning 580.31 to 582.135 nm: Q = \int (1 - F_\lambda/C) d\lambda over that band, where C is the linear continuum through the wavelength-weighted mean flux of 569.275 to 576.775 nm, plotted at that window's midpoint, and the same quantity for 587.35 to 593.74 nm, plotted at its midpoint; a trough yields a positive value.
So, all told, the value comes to -0.471 nm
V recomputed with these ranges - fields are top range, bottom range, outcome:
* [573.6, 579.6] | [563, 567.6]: 1.28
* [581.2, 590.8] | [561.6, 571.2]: 0.92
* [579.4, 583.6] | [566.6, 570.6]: 1.18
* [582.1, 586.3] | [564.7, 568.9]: 1.08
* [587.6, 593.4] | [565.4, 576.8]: 0.68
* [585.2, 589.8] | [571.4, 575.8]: 0.65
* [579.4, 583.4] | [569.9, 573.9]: 1.08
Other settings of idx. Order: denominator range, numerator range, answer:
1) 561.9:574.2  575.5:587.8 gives 1.10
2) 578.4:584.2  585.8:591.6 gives 0.63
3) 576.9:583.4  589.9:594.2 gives 0.70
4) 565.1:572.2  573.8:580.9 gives 1.20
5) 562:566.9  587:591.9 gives 0.77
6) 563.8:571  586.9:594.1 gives 0.76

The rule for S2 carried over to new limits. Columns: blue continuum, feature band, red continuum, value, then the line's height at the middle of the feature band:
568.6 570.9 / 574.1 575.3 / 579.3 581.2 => -0.10 nm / 39.6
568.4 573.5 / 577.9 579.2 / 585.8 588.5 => -0.29 nm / 33.1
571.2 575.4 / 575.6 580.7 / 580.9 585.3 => -0.22 nm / 38.5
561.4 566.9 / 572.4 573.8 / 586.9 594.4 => -0.35 nm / 29.2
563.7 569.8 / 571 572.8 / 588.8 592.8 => -0.39 nm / 31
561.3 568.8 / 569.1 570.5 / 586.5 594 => -0.22 nm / 30.6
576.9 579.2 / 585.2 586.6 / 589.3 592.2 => -0.06 nm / 30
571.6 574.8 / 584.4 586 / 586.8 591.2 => -0.39 nm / 27.3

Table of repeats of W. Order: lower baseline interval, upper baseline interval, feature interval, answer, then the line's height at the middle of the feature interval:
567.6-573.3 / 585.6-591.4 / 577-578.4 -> -0.33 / 31.6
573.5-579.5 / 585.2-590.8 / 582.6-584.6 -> -0.43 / 31.2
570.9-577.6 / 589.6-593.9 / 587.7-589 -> 0.25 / 29.2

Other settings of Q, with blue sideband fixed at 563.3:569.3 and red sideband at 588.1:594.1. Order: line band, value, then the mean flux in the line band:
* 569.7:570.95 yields -0.194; 36.4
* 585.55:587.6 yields -0.271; 29.7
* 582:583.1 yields -0.278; 34.5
